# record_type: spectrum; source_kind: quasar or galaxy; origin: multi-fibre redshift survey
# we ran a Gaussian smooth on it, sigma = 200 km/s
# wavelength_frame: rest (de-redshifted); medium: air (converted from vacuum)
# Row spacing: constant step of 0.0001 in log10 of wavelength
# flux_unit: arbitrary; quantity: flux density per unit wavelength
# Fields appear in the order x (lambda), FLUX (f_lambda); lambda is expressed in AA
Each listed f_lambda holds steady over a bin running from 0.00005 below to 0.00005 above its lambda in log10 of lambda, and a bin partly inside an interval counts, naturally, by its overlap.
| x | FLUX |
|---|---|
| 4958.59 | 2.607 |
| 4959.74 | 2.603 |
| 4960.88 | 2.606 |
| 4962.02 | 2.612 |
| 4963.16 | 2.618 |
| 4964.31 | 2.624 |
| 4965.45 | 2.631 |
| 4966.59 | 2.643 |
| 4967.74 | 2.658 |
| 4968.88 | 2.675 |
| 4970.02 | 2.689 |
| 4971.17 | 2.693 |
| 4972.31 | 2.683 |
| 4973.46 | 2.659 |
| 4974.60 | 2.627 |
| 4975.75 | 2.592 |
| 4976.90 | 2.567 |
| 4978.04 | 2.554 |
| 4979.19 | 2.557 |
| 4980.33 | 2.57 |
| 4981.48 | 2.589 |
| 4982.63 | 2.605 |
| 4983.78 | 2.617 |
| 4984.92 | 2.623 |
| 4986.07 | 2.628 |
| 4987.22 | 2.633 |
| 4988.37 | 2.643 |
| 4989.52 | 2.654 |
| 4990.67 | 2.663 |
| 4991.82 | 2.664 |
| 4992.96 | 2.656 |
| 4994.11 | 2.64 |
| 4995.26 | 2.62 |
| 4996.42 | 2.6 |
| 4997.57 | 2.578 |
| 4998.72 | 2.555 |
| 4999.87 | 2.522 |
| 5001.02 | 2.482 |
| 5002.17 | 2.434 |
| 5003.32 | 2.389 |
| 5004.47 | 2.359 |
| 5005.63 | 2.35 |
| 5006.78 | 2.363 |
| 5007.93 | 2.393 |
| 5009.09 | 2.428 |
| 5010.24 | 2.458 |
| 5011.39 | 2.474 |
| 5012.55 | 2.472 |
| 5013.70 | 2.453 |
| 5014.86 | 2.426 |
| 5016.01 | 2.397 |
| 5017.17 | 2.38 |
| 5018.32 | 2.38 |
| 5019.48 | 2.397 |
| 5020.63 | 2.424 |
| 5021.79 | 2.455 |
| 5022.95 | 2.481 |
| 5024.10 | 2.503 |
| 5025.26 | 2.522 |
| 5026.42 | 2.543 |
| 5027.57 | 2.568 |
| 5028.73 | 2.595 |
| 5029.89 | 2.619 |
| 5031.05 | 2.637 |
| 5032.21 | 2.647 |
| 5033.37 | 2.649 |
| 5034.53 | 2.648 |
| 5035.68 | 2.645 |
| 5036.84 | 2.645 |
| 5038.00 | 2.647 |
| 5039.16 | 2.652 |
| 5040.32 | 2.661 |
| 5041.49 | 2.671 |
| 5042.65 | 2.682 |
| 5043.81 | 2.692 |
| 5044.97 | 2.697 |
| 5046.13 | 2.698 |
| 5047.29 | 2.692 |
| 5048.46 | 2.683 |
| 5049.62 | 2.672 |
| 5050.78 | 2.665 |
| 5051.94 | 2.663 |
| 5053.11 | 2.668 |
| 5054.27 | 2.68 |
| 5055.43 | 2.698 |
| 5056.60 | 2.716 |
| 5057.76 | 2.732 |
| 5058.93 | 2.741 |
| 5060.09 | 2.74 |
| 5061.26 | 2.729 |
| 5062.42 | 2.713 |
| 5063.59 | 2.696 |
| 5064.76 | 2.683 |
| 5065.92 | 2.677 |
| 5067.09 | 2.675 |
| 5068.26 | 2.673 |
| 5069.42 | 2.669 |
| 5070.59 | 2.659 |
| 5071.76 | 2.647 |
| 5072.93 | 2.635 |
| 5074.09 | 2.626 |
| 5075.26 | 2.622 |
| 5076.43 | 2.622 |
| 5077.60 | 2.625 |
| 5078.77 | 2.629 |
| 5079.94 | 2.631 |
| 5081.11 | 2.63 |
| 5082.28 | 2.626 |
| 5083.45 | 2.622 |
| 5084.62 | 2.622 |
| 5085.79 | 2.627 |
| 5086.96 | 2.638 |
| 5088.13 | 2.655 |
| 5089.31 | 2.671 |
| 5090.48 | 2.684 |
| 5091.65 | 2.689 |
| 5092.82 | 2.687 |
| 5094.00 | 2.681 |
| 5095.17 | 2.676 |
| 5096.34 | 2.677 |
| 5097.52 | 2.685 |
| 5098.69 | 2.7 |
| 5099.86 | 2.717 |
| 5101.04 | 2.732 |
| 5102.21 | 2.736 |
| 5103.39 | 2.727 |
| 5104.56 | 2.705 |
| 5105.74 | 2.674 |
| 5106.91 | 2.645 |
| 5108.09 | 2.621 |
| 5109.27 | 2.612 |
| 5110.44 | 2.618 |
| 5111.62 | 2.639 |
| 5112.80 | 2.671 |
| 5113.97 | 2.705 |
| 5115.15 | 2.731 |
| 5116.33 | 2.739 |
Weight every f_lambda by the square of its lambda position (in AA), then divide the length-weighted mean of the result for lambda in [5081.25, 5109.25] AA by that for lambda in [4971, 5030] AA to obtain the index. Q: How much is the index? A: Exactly 1.1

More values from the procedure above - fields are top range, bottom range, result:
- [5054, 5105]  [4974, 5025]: 1.10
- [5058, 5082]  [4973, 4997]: 1.05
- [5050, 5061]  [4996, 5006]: 1.12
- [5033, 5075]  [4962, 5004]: 1.06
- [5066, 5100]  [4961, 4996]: 1.05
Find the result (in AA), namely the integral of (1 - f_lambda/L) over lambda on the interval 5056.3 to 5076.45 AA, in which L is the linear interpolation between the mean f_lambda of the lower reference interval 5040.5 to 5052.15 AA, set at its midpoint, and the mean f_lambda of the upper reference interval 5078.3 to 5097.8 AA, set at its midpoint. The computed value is -0.1 AA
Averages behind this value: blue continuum 2.68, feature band 2.68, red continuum 2.65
